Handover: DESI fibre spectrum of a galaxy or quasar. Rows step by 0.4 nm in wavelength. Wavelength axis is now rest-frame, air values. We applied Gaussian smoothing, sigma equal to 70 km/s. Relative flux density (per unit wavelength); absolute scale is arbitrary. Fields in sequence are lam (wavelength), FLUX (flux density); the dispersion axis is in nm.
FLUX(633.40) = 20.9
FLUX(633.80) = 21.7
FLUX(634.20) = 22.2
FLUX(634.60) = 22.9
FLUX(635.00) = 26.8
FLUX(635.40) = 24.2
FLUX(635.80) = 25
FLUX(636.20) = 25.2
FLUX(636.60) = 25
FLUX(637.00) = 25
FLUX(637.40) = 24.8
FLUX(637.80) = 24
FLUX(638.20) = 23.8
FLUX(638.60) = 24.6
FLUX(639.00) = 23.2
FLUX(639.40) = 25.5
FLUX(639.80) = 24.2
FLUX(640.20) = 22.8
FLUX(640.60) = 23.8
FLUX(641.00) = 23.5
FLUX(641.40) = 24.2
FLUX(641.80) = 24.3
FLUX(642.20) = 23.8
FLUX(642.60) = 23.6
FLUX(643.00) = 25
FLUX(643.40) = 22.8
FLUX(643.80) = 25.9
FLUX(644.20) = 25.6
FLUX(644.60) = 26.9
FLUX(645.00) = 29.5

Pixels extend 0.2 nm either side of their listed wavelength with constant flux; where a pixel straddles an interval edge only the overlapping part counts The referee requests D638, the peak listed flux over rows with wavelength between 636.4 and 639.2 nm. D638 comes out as 25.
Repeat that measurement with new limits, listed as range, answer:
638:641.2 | 25.5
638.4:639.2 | 24.6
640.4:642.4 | 24.3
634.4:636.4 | 26.8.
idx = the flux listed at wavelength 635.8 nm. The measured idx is 25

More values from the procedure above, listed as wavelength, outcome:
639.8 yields 24.2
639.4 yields 25.5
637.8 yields 24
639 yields 23.2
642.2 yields 23.8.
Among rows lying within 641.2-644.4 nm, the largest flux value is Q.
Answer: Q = 25.9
